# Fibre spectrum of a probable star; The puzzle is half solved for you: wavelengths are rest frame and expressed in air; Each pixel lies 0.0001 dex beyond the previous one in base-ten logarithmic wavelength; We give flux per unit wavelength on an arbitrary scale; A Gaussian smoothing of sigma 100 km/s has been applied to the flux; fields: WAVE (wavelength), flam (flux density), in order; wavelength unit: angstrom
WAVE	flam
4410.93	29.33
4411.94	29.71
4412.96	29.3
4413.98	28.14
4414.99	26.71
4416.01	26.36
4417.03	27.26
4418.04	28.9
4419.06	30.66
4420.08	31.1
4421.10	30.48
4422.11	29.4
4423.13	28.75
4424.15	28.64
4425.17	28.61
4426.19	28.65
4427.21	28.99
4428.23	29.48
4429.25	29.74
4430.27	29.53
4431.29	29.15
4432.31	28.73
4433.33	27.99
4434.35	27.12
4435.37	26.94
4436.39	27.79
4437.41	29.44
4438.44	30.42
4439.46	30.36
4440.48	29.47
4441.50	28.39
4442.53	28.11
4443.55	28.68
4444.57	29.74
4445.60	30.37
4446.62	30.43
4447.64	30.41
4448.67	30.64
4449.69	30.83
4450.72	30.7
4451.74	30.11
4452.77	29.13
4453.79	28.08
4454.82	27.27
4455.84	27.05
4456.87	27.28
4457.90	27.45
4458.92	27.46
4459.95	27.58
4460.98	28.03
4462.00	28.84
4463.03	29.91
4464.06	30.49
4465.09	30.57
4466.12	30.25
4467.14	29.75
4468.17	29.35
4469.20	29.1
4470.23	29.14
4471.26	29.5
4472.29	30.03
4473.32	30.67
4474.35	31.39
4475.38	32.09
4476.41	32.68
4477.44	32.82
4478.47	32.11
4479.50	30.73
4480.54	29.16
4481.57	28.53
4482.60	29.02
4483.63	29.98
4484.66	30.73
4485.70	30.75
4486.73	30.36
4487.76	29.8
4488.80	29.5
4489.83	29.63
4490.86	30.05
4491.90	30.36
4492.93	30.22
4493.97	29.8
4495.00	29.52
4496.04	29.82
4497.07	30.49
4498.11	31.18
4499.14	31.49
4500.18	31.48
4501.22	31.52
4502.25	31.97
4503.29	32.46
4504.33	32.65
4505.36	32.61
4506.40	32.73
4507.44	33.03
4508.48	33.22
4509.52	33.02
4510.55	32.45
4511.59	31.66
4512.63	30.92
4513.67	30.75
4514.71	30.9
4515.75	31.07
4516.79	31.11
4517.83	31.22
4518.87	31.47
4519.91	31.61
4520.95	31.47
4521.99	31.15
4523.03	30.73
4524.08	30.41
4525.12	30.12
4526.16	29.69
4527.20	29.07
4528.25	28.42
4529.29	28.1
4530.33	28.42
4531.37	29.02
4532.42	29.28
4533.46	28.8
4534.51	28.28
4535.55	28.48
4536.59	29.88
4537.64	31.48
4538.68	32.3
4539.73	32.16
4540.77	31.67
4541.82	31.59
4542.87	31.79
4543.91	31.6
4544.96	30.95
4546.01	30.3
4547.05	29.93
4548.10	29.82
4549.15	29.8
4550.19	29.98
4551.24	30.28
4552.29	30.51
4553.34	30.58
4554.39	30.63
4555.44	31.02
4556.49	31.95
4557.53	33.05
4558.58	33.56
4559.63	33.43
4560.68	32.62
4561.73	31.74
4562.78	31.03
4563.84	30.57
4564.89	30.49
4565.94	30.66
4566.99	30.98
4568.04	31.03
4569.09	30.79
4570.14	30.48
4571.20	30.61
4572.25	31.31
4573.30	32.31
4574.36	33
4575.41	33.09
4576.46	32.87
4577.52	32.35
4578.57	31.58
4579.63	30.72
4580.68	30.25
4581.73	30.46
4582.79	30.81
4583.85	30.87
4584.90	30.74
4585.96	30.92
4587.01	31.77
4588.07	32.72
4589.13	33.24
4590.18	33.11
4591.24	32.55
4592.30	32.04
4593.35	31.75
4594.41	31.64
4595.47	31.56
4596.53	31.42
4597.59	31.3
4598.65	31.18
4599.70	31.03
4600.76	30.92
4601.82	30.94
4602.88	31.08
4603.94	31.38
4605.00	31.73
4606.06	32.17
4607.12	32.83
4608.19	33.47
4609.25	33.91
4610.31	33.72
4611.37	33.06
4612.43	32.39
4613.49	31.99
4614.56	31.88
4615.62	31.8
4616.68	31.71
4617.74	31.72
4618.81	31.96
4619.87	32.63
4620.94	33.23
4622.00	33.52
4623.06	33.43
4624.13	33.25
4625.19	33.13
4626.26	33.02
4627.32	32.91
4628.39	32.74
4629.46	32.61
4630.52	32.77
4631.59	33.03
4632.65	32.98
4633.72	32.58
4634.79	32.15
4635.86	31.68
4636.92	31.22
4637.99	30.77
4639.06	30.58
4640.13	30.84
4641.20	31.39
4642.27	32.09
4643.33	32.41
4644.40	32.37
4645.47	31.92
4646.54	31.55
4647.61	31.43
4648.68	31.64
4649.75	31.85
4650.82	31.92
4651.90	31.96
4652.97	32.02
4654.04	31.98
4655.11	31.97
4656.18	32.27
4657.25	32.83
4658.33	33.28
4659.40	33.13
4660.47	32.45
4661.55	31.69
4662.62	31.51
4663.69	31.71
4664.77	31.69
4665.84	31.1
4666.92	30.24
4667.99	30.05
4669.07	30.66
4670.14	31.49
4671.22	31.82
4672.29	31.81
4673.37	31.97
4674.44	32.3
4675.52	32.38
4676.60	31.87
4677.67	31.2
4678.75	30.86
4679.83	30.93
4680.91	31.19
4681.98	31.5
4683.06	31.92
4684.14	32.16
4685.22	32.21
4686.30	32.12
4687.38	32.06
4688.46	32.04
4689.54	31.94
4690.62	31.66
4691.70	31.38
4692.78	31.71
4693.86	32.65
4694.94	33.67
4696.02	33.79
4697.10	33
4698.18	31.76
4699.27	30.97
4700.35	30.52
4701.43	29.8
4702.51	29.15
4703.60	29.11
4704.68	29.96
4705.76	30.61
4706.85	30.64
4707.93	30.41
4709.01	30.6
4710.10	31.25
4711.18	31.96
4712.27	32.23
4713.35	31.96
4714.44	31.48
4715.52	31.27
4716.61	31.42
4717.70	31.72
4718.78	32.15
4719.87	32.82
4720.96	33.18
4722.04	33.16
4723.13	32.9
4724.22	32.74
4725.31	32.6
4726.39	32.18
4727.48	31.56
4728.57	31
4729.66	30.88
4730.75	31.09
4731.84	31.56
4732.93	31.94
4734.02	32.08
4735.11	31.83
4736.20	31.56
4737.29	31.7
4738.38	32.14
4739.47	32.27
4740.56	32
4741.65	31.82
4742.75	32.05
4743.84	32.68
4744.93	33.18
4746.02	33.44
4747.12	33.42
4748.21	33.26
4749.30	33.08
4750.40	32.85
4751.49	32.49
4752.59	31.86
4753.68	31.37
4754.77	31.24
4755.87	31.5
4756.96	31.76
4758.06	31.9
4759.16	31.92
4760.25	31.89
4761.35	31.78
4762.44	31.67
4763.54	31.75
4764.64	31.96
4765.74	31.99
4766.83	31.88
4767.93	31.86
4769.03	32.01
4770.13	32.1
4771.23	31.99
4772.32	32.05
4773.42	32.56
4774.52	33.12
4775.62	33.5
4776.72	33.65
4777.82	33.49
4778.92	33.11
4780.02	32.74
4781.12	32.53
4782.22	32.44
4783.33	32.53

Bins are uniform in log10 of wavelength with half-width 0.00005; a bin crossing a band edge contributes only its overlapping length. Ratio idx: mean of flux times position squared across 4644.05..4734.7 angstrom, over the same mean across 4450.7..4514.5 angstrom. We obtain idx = 1.1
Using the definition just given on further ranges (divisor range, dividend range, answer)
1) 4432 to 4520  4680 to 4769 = 1.18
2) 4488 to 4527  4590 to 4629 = 1.08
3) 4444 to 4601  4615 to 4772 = 1.12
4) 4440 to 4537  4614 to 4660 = 1.14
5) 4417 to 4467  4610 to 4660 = 1.21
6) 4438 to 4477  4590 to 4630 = 1.17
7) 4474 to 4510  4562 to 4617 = 1.07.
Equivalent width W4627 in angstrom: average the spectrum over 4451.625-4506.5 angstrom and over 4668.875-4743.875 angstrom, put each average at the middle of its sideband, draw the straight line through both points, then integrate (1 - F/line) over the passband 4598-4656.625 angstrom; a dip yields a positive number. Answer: -1.9 angstrom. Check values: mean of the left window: 30.1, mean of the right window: 31.7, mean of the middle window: 32.2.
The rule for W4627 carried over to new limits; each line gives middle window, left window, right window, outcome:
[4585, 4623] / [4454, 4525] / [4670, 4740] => -1.2 angstrom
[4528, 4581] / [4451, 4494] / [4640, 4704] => -0.7 angstrom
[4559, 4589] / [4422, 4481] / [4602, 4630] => 0.3 angstrom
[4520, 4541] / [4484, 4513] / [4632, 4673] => 0.9 angstrom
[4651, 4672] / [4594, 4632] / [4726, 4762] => 0.3 angstrom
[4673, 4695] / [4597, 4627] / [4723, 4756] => 0.2 angstrom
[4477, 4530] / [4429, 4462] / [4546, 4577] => -1.3 angstrom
